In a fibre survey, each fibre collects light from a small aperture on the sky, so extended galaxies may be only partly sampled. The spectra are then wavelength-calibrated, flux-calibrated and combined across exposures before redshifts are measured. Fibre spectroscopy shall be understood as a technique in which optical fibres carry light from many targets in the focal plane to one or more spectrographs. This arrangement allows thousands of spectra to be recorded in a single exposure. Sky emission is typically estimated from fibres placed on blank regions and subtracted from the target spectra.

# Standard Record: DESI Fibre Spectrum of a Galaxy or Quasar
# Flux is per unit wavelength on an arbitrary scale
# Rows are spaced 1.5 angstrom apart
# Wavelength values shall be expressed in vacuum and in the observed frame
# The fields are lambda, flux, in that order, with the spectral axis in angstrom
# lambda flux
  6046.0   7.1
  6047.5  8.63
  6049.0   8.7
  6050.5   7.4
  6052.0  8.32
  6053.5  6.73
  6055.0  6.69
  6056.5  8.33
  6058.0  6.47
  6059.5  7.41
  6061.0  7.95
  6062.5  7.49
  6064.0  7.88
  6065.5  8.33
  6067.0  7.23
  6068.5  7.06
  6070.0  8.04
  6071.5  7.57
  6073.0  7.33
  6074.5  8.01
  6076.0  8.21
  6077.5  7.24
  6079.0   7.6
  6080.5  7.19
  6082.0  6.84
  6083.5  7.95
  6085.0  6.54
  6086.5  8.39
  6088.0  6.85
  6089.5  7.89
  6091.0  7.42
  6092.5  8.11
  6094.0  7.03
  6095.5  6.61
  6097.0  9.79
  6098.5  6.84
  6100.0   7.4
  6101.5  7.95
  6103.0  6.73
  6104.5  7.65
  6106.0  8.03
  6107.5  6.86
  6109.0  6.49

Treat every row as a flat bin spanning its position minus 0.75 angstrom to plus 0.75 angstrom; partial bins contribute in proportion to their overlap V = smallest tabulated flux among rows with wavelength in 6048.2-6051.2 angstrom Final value 7.4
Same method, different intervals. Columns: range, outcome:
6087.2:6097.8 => 6.61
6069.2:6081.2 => 7.19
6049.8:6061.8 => 6.47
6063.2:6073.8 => 7.06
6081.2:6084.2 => 6.84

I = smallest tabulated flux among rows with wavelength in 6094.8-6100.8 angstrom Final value 6.61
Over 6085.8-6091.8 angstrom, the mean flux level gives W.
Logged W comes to 7.64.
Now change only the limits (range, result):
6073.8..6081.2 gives 7.65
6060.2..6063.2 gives 7.72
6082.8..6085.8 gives 7.25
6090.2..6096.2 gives 7.3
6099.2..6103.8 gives 7.36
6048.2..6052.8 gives 8.13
